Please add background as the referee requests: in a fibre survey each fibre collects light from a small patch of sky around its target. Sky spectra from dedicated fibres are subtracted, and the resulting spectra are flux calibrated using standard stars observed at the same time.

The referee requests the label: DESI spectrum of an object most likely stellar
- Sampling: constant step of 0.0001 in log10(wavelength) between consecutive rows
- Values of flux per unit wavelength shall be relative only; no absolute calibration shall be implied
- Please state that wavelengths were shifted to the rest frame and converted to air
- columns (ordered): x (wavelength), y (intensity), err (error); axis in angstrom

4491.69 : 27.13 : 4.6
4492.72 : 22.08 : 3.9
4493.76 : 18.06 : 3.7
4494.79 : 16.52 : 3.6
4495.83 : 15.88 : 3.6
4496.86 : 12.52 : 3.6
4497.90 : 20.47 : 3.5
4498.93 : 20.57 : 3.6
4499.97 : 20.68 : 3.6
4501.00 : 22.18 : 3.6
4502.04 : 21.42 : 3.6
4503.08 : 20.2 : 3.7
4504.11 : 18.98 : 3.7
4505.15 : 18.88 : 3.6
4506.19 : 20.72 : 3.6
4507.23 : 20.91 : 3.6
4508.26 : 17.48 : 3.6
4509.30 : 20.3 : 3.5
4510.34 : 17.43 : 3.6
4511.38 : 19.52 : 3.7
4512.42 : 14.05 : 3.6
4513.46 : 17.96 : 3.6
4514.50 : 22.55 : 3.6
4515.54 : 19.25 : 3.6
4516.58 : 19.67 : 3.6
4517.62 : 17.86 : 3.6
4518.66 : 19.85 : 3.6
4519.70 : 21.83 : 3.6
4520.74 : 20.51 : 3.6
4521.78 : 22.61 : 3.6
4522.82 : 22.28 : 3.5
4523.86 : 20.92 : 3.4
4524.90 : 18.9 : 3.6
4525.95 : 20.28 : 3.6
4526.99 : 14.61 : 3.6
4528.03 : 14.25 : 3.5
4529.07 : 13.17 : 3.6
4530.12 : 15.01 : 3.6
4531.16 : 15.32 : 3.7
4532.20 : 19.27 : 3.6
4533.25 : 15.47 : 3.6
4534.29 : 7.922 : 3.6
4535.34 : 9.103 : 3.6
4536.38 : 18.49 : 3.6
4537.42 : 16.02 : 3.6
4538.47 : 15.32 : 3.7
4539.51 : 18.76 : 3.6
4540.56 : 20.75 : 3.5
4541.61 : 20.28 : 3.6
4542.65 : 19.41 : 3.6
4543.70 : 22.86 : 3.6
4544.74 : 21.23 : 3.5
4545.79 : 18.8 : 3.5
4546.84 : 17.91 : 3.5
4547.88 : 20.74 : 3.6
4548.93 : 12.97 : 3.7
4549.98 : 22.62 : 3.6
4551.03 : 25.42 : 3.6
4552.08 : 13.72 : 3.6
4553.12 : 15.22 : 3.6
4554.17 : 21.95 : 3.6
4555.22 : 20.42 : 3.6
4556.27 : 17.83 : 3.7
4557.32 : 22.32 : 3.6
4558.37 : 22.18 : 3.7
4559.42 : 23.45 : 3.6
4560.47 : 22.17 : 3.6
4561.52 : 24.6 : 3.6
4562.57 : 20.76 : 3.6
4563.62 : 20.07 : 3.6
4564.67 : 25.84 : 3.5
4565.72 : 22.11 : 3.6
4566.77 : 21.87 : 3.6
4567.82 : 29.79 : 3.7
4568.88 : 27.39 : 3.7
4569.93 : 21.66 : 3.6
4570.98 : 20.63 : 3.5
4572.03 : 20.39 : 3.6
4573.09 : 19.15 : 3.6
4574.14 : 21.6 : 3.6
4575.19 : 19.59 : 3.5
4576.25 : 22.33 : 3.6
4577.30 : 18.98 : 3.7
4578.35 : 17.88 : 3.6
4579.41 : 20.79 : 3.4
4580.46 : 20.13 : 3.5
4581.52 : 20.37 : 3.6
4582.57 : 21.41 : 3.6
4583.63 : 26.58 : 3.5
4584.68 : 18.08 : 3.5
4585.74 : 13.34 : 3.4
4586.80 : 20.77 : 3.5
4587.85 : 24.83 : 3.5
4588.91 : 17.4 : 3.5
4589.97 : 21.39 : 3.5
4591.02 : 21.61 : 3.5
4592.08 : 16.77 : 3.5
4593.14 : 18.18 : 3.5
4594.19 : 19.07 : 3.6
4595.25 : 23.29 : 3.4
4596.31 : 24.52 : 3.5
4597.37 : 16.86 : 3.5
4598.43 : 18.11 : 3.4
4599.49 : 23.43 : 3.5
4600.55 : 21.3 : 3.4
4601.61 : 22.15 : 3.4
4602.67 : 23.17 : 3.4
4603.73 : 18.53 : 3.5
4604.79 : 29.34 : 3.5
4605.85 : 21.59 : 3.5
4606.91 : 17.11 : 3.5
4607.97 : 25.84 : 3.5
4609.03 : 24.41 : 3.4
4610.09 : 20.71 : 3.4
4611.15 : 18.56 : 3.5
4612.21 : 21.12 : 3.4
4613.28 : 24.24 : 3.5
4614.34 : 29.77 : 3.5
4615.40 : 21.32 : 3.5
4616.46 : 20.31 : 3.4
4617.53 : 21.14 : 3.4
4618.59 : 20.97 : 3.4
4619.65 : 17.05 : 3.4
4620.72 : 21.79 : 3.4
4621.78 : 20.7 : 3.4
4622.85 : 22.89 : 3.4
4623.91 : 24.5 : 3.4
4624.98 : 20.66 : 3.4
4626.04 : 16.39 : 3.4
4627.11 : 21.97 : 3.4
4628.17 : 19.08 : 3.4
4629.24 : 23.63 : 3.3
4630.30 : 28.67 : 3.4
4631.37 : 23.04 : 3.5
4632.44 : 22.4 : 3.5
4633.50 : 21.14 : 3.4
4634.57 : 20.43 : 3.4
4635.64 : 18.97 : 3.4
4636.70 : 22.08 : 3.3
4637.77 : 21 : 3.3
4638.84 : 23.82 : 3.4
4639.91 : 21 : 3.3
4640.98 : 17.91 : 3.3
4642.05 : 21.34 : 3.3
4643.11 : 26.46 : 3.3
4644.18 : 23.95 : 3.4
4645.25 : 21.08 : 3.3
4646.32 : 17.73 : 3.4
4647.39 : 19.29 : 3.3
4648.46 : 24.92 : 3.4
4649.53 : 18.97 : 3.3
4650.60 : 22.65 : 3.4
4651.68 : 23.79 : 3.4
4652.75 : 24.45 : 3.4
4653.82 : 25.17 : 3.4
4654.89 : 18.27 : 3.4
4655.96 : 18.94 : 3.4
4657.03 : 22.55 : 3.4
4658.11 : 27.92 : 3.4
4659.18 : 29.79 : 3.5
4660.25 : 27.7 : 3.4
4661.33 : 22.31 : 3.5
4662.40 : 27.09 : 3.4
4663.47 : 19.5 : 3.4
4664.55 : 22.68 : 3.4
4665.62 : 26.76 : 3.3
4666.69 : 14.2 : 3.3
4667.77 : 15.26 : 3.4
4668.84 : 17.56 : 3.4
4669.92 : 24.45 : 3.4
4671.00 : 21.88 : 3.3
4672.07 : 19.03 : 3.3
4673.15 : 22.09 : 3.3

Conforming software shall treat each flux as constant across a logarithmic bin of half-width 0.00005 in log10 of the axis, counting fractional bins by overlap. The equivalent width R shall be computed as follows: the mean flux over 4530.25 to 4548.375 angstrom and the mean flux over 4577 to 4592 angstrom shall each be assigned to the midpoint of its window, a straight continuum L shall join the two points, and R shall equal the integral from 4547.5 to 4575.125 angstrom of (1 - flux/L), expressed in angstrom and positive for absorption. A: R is -3.8 angstrom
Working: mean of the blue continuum 17.5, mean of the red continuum 20.2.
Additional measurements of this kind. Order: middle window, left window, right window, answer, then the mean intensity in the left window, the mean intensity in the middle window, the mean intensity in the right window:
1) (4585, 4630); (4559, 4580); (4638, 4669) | 1.9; 22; 21.2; 22.2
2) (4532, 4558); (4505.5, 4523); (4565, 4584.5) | 3.2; 19.6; 18.2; 21.8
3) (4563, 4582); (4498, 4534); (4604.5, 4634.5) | -1.0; 18.9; 21.7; 22.1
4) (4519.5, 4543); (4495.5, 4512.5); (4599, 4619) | 3.1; 19.1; 17.3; 22.4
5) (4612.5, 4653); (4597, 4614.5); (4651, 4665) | 1.9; 22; 21.9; 23.8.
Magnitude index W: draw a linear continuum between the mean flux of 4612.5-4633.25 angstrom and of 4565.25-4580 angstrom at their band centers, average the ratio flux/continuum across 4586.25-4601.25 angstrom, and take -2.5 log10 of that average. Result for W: 0.069 mag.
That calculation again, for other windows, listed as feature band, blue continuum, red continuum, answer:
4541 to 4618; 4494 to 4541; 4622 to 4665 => -0.05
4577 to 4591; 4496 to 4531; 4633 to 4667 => 0.03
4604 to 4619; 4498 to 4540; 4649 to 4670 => -0.08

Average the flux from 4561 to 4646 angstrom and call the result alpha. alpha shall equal 21.6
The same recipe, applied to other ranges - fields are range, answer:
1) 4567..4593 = 20.9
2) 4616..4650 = 21.4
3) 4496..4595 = 19.6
